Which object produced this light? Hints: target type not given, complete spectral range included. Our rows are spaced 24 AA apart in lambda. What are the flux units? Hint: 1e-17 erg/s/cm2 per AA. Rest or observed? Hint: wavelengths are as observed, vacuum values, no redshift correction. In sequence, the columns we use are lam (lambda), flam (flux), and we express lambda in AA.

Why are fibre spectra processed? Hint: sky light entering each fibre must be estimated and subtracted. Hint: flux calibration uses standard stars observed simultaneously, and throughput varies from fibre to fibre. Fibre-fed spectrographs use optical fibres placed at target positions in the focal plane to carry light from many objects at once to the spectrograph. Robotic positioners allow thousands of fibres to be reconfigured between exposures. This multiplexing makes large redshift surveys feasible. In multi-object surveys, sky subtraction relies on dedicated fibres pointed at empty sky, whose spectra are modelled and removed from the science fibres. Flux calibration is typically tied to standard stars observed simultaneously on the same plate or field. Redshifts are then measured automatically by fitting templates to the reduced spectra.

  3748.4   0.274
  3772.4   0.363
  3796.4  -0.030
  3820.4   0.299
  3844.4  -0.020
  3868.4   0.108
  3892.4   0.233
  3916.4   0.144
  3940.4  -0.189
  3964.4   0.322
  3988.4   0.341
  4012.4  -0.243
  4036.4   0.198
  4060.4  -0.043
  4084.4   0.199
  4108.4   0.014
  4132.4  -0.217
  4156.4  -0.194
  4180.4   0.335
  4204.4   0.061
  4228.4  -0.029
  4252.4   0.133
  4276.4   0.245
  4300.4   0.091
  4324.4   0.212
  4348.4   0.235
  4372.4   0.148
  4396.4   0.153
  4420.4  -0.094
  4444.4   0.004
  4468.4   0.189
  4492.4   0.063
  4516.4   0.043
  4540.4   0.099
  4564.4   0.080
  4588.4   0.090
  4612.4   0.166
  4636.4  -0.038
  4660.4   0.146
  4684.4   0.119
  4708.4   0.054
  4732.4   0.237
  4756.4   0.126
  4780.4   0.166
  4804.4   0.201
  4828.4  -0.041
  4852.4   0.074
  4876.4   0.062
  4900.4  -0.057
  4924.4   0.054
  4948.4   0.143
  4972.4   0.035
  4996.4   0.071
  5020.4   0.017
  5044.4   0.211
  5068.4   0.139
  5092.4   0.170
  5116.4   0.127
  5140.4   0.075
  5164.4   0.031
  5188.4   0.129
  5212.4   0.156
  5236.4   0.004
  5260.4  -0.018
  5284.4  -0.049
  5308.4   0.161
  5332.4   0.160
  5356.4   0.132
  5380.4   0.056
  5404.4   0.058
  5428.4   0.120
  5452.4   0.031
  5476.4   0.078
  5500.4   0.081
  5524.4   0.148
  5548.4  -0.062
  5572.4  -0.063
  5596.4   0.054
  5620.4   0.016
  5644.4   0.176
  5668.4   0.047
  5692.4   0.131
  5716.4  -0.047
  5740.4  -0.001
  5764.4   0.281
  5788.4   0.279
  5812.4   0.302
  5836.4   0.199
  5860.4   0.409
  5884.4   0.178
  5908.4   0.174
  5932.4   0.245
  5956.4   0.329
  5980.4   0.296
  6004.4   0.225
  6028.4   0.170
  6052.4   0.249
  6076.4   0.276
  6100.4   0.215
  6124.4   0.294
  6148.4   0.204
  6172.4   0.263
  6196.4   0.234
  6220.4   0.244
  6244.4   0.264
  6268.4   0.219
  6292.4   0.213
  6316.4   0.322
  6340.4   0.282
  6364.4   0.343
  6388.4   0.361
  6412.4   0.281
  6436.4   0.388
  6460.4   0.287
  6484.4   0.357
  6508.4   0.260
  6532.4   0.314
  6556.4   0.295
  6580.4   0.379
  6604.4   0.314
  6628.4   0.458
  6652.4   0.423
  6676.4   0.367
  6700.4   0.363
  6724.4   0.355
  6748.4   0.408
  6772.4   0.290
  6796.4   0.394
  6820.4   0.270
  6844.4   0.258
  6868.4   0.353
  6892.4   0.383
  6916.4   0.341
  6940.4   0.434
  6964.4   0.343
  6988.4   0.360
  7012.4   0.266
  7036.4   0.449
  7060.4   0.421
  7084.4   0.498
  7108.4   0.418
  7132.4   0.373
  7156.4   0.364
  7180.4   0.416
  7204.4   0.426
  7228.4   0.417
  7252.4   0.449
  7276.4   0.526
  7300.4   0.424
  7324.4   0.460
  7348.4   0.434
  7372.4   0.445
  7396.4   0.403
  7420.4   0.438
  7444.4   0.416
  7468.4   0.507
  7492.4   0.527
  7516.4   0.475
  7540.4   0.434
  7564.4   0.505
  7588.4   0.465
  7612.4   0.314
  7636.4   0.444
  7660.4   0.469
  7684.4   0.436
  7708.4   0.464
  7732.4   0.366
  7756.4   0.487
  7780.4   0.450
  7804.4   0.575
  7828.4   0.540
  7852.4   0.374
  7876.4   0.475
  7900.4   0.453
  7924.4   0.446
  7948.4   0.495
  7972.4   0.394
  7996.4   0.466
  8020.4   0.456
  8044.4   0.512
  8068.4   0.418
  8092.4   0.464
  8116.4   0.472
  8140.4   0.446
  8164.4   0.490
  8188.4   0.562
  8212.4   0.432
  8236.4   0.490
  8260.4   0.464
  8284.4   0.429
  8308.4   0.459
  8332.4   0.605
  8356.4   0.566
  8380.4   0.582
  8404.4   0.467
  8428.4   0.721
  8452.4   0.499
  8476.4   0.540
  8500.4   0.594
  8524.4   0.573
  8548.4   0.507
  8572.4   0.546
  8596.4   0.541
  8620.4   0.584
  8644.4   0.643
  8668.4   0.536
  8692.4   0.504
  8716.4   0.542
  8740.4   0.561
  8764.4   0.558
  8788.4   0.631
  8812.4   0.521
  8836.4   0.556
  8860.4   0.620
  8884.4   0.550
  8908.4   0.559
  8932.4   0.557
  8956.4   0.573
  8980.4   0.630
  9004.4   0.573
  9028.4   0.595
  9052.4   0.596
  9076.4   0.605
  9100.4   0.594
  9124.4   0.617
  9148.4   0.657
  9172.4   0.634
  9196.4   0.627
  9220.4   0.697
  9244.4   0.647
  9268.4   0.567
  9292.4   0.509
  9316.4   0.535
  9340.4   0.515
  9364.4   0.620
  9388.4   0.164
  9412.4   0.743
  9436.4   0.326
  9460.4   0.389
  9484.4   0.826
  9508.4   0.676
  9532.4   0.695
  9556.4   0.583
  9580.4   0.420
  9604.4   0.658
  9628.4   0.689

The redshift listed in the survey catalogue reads 0.57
